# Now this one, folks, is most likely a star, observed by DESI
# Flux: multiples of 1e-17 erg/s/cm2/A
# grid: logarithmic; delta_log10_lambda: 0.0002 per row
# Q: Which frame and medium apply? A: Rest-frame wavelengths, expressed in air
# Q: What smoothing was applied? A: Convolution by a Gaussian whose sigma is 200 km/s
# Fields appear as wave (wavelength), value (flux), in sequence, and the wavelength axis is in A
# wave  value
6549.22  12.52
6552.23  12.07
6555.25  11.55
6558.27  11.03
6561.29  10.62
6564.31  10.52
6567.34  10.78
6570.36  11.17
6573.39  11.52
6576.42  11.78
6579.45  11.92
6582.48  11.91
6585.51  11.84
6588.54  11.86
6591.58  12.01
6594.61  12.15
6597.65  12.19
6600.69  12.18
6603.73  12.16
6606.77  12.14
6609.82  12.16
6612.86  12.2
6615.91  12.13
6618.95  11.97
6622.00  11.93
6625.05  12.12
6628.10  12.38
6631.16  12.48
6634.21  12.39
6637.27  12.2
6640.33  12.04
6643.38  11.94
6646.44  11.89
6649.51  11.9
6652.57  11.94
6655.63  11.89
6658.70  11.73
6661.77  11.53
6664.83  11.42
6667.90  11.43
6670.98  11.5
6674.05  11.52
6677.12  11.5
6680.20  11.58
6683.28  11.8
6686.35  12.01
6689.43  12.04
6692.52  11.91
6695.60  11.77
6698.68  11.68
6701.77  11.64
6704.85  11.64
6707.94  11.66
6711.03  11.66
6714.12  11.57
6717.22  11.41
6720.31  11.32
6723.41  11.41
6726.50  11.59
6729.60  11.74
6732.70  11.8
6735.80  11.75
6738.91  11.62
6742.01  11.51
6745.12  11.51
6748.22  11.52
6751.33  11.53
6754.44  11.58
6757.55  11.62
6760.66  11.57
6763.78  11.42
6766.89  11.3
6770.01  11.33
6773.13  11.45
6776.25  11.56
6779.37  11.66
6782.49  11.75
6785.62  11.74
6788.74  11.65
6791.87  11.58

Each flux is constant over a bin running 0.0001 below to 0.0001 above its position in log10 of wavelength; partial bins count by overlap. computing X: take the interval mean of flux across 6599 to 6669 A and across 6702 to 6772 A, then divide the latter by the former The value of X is 1.0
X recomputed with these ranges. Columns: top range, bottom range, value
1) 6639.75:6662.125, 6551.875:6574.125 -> 1.07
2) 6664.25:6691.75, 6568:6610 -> 0.98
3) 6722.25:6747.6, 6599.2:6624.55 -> 0.96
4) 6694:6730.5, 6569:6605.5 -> 0.97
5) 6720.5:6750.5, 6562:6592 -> 1.01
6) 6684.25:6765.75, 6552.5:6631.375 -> 0.99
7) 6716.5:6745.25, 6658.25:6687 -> 1.00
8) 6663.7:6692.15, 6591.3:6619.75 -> 0.96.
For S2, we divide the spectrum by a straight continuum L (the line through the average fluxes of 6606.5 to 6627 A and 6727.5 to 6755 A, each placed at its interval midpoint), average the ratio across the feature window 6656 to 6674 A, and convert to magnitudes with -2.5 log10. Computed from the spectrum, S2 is 0.03 mag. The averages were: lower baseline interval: 12.1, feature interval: 11.5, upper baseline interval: 11.6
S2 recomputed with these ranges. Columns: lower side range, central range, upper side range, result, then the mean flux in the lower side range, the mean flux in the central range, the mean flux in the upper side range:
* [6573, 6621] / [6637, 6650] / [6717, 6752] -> -0.01 mag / 12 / 12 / 11.6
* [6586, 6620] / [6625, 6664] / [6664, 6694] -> -0.01 mag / 12.1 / 12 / 11.7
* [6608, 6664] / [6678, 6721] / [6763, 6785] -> 0.01 mag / 12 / 11.7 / 11.5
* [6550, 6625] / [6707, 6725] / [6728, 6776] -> 0.01 mag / 11.8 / 11.5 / 11.5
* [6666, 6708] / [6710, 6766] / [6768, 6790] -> 0.01 mag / 11.7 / 11.6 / 11.6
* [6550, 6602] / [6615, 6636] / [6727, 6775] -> -0.06 mag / 11.6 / 12.2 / 11.5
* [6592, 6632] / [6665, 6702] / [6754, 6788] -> 0.02 mag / 12.2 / 11.7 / 11.5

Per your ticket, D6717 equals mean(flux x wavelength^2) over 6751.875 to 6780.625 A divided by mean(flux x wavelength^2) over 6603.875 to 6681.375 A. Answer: 1.00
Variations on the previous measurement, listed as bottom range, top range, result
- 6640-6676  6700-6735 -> 1.01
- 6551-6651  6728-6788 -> 1.02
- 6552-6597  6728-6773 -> 1.06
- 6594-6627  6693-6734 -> 0.99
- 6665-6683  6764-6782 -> 1.03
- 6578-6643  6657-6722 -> 0.98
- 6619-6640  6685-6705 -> 0.99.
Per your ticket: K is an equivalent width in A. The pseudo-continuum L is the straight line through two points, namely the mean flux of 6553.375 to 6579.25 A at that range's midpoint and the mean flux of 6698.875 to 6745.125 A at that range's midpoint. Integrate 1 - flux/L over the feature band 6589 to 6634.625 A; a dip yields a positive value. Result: -3.49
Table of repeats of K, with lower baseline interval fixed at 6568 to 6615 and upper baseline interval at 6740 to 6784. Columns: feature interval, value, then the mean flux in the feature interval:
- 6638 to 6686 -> 0.2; 11.7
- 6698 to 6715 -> 0.0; 11.6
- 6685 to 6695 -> -0.2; 12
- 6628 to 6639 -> -0.5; 12.3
